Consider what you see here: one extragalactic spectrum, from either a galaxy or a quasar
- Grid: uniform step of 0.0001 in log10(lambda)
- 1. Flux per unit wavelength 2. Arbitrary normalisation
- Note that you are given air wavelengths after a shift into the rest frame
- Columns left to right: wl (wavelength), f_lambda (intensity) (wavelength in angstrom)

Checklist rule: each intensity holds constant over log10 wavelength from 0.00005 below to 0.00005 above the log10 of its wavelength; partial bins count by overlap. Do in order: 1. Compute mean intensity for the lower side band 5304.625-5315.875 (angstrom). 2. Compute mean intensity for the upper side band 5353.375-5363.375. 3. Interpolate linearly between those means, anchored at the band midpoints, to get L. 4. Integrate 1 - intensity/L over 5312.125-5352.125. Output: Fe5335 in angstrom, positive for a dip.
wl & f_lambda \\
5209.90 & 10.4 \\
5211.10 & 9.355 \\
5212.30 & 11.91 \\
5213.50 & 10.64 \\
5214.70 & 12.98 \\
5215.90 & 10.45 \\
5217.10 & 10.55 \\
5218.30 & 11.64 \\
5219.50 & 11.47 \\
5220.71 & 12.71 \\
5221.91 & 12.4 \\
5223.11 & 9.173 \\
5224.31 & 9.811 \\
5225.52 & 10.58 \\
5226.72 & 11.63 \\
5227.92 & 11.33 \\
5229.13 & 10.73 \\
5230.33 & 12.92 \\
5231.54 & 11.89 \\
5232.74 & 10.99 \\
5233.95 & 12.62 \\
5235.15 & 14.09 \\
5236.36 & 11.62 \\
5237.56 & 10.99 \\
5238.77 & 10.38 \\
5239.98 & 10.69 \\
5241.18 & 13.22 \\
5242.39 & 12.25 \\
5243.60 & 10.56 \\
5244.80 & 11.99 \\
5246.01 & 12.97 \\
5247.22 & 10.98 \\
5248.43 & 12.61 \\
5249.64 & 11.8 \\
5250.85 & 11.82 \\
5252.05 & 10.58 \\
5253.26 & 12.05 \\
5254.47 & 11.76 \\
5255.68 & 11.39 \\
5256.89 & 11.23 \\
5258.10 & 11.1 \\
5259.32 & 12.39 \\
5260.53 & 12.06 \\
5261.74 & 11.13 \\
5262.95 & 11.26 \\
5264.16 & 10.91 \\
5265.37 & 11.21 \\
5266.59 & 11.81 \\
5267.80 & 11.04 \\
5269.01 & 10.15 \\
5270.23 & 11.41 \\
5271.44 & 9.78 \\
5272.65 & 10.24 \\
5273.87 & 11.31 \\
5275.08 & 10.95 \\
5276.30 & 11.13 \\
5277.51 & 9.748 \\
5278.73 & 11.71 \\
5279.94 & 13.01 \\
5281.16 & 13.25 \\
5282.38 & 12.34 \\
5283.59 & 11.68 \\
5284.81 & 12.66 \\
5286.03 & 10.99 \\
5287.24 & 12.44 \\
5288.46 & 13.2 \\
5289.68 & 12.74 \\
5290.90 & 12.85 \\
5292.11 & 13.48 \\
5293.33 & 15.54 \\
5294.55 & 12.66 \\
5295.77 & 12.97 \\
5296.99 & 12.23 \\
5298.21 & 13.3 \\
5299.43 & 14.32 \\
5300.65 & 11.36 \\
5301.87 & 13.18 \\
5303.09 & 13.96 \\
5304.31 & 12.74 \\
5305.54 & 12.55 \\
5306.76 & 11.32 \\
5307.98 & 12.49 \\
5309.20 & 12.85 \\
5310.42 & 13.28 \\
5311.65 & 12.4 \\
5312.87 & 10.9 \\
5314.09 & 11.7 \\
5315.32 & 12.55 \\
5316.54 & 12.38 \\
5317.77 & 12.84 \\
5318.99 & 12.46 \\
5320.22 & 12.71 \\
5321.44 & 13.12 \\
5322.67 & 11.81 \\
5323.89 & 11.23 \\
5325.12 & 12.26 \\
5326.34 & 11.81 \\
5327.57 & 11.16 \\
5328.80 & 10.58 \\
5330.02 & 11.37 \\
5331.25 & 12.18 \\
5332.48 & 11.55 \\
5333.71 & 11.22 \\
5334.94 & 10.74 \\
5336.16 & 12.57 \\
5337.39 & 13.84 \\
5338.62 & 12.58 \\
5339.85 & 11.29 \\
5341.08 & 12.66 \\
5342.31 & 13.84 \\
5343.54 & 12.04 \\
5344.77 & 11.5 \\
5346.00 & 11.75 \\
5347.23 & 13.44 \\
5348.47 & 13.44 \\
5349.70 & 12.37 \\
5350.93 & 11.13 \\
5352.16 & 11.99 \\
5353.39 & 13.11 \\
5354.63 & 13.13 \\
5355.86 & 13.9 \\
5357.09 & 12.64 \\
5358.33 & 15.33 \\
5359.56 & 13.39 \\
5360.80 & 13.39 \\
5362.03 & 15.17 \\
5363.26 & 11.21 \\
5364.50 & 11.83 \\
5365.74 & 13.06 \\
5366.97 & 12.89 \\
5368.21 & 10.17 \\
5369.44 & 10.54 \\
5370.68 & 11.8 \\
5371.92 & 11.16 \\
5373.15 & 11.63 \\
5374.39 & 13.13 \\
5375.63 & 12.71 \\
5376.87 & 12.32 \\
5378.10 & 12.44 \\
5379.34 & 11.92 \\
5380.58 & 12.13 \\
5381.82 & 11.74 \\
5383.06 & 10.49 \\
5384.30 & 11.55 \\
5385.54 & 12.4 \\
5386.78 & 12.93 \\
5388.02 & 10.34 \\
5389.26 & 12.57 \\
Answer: 2.4 angstrom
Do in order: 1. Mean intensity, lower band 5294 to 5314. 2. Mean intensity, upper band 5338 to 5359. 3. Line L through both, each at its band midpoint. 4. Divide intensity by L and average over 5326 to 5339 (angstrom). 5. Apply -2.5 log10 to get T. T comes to 0.08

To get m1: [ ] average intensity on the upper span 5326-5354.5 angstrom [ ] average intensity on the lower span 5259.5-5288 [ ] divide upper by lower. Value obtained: 1.1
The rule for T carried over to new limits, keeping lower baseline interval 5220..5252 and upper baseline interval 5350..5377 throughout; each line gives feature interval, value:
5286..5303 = -0.09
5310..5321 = -0.01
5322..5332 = 0.07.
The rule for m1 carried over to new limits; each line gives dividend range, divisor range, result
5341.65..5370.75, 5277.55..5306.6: 0.99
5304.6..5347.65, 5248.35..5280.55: 1.07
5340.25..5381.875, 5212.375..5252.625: 1.08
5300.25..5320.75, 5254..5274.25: 1.11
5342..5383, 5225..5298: 1.06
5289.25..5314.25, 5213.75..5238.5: 1.11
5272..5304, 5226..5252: 1.06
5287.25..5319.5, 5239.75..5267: 1.10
